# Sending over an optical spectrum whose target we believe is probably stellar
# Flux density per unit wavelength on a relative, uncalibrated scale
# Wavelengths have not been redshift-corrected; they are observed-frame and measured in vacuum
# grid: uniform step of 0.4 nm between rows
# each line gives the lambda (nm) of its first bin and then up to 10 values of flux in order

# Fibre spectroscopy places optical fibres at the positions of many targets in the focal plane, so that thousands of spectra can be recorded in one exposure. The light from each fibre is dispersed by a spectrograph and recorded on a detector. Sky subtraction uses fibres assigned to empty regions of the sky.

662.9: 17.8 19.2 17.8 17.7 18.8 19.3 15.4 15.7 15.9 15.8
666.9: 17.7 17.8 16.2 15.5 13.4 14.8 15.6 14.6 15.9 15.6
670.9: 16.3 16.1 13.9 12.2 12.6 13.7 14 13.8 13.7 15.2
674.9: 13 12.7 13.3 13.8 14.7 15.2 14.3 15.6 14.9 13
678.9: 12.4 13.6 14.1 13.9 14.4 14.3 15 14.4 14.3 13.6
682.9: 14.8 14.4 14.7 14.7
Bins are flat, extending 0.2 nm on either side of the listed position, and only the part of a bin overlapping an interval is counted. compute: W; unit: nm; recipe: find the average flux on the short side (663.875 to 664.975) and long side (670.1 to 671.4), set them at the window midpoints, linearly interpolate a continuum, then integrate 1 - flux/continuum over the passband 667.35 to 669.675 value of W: 0.23 nm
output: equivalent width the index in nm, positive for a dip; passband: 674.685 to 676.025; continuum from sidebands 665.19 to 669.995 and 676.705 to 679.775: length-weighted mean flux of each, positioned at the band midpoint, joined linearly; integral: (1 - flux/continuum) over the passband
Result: 0.13 nm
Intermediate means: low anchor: 15.7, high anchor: 14.1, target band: 13.1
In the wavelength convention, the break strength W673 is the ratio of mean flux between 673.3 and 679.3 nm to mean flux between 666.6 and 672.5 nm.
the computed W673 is 0.91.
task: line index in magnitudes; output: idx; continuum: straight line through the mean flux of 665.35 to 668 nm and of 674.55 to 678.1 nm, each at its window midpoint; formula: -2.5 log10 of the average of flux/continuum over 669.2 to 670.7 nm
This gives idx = 0.017 mag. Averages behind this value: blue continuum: 16.4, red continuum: 14.2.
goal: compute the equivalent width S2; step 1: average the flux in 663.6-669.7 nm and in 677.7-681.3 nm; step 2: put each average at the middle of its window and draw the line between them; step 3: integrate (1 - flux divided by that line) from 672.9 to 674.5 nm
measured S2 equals 0.12 nm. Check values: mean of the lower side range 16.4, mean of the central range 14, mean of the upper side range 14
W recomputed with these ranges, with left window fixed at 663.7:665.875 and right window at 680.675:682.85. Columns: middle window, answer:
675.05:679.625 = 0.364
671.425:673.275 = 0.317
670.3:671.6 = 0.038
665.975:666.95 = 0.046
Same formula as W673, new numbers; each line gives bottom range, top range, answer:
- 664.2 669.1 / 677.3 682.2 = 0.86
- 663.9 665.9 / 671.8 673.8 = 0.76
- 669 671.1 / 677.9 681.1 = 0.89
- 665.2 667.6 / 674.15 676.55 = 0.84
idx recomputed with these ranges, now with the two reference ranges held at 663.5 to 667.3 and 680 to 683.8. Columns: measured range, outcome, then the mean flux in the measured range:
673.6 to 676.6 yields 0.13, 13.7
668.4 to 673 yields 0.12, 14.6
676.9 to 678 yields 0.01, 15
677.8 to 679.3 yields 0.10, 13.6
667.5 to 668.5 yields 0.09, 15.4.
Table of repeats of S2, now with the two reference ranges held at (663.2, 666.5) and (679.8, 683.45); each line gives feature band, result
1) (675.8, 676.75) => 0.07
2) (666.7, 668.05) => -0.01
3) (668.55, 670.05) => 0.14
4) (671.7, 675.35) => 0.53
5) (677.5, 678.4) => 0.00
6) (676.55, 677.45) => 0.02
